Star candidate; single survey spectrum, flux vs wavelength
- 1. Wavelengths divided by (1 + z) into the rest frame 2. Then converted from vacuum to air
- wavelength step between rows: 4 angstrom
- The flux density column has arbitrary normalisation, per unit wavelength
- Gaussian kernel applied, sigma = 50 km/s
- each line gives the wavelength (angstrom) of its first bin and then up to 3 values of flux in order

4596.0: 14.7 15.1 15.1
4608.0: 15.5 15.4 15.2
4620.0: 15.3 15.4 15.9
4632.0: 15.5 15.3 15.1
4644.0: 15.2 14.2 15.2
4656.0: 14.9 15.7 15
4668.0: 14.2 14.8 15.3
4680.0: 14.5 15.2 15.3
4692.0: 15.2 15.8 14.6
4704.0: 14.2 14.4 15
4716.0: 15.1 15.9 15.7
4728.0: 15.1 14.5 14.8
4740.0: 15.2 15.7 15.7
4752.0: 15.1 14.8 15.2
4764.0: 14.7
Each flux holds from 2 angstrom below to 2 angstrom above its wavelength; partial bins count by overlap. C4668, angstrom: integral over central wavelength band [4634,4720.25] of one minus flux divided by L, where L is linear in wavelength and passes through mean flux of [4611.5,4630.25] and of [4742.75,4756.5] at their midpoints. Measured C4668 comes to 2.4 angstrom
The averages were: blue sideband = 15.4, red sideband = 15.4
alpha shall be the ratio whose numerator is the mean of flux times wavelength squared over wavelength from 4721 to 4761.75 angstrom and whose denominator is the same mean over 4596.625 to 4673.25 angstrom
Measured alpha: 1.0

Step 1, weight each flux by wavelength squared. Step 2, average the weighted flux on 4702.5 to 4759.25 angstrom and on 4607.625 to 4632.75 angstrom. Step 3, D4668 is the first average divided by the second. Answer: 1.02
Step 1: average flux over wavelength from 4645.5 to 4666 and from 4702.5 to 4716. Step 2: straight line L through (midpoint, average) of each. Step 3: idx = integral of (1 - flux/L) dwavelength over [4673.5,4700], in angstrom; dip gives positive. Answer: -0.67 angstrom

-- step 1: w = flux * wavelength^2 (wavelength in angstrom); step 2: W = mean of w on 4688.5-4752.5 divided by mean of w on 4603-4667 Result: 1.03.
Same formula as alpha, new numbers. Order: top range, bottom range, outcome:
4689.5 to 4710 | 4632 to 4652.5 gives 1.01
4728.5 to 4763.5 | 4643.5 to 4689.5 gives 1.05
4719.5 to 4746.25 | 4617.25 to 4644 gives 1.03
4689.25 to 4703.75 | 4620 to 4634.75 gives 1.00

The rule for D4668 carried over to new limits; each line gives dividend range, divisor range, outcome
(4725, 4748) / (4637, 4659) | 1.05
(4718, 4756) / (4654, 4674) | 1.06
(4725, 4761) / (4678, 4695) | 1.03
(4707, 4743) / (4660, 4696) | 1.03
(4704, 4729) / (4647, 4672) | 1.04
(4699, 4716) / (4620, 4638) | 0.98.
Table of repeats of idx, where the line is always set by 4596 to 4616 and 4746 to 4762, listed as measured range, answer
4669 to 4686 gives 0.3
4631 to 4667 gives 0.3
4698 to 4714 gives 0.7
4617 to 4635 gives -0.3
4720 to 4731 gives -0.1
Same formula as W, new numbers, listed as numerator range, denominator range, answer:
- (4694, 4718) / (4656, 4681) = 1.01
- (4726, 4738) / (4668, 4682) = 1.03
